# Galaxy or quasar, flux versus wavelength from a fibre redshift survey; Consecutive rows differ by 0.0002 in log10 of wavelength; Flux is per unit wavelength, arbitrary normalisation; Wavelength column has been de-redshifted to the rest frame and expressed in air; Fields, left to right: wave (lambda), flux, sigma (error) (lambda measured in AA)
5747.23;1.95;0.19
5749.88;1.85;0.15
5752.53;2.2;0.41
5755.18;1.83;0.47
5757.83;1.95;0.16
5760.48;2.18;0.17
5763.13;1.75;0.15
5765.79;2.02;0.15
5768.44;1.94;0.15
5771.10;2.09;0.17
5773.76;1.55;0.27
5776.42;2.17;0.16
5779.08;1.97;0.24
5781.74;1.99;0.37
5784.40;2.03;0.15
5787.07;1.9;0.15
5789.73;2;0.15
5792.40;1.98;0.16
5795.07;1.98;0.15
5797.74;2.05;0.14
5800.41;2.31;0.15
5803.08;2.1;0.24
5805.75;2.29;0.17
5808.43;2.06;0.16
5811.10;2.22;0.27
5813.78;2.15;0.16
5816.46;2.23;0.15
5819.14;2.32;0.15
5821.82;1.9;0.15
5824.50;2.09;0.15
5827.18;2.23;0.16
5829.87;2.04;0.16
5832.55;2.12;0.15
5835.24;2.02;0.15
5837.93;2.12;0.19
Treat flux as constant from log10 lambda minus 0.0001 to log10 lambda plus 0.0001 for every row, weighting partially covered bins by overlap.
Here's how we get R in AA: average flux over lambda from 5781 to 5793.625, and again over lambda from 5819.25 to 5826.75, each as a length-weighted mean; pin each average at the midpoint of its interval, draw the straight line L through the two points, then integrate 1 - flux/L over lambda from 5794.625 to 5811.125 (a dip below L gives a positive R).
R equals -1.0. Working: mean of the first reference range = 1.98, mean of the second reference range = 2.08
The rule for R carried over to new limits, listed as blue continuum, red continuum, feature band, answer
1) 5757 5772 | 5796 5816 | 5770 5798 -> 1.4 AA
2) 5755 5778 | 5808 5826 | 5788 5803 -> 0.0 AA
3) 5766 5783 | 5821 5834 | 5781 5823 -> -1.5 AA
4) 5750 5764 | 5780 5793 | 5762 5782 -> 0.5 AA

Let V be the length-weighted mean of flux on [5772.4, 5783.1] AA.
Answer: 1.92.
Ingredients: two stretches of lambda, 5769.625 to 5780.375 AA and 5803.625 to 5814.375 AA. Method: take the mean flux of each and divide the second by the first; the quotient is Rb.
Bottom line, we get 1.1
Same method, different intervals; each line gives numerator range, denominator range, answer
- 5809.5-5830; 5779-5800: 1.07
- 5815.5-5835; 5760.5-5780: 1.09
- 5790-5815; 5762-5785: 1.09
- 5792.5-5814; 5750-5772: 1.08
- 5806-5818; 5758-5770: 1.10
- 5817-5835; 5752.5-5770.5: 1.07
